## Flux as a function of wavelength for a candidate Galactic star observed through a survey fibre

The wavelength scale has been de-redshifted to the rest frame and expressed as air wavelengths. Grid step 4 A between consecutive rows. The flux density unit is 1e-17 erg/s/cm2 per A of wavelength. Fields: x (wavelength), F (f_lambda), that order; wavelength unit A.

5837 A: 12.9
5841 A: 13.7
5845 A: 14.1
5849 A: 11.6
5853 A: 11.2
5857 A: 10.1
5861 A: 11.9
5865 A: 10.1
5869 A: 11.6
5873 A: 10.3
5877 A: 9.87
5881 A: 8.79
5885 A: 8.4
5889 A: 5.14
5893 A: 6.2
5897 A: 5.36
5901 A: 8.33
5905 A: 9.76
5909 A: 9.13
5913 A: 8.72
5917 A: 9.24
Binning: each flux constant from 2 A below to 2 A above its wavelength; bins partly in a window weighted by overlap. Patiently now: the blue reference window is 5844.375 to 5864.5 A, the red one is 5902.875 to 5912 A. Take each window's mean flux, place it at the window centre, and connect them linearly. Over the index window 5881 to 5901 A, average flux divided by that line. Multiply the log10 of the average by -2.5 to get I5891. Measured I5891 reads 0.43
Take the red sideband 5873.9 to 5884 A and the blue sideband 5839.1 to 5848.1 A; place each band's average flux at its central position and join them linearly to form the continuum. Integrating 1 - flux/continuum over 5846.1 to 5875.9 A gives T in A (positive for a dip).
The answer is 1.1 A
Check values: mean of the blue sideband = 13.6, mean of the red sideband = 9.34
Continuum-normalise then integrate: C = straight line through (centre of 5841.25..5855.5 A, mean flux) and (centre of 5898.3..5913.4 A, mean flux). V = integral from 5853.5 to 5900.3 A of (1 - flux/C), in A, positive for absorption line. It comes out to 7.86 A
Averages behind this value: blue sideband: 12.4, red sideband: 8.85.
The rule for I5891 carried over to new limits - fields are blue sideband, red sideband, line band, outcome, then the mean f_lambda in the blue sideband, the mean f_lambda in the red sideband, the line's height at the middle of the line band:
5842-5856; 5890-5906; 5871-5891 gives 0.06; 12.2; 7.12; 8.9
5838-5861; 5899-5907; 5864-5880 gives 0.05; 12.2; 9.04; 10.8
